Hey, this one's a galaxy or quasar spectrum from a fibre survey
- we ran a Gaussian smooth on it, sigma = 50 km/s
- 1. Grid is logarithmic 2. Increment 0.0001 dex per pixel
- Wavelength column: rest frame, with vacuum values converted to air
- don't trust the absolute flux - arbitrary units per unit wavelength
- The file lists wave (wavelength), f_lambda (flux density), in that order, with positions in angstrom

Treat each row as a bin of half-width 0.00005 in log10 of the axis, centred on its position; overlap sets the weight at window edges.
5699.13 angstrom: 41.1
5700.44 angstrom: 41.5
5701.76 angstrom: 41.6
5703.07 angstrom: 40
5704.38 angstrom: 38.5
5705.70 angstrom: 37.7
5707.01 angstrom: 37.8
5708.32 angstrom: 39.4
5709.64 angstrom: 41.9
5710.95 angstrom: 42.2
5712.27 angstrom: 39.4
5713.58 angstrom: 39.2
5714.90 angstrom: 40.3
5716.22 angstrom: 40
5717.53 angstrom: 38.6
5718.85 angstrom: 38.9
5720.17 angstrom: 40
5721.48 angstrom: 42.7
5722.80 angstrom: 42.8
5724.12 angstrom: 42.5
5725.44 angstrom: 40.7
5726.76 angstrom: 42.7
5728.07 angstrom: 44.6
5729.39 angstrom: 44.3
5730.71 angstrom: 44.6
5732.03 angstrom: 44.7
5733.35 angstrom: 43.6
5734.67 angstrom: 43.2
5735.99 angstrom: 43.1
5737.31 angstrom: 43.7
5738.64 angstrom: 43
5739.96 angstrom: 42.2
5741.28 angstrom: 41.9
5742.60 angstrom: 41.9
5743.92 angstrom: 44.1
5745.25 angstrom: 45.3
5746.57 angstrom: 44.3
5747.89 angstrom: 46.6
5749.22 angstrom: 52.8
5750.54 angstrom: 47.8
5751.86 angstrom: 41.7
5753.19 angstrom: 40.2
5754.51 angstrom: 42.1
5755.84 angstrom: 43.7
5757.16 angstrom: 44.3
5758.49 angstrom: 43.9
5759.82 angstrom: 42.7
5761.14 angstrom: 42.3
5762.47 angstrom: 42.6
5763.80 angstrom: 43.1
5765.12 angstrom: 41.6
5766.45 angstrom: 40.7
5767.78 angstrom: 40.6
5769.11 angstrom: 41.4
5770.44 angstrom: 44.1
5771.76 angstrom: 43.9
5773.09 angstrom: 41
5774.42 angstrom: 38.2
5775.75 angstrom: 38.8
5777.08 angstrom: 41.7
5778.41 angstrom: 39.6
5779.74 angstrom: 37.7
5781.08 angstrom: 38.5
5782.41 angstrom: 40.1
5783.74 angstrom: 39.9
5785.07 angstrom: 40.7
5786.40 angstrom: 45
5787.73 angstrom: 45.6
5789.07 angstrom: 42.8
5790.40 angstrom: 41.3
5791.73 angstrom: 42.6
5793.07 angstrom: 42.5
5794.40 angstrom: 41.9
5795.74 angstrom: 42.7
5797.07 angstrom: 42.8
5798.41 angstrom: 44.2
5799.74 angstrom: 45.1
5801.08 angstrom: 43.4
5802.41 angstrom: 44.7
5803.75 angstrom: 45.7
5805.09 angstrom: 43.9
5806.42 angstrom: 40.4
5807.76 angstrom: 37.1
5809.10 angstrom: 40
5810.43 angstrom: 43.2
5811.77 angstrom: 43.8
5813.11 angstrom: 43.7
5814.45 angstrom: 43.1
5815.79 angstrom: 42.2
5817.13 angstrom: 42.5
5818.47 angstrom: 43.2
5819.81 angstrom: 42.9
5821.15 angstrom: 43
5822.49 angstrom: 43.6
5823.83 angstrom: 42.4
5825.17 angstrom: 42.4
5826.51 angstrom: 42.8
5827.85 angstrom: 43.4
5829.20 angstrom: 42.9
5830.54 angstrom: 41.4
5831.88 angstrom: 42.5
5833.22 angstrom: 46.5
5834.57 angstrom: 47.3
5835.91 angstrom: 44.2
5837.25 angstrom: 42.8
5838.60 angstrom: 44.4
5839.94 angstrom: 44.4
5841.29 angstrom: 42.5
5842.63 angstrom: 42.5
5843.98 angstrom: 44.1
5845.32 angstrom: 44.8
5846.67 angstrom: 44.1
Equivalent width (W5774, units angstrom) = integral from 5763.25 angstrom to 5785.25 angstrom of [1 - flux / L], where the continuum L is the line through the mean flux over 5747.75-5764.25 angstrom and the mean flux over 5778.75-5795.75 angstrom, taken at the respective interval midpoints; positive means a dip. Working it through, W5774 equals 1.0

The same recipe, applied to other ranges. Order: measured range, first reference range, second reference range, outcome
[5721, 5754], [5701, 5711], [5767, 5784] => -3.07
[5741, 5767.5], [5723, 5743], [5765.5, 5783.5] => -1.20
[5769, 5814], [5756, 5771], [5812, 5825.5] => 0.75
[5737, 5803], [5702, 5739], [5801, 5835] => -0.71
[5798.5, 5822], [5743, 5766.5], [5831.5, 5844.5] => 0.65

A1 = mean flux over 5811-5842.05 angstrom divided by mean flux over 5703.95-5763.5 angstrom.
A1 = 1.02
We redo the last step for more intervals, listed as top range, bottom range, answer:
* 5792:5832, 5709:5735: 1.02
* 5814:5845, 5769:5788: 1.06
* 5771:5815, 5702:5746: 1.01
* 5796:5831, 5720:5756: 0.98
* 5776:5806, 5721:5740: 0.98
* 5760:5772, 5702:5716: 1.06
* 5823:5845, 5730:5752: 0.98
